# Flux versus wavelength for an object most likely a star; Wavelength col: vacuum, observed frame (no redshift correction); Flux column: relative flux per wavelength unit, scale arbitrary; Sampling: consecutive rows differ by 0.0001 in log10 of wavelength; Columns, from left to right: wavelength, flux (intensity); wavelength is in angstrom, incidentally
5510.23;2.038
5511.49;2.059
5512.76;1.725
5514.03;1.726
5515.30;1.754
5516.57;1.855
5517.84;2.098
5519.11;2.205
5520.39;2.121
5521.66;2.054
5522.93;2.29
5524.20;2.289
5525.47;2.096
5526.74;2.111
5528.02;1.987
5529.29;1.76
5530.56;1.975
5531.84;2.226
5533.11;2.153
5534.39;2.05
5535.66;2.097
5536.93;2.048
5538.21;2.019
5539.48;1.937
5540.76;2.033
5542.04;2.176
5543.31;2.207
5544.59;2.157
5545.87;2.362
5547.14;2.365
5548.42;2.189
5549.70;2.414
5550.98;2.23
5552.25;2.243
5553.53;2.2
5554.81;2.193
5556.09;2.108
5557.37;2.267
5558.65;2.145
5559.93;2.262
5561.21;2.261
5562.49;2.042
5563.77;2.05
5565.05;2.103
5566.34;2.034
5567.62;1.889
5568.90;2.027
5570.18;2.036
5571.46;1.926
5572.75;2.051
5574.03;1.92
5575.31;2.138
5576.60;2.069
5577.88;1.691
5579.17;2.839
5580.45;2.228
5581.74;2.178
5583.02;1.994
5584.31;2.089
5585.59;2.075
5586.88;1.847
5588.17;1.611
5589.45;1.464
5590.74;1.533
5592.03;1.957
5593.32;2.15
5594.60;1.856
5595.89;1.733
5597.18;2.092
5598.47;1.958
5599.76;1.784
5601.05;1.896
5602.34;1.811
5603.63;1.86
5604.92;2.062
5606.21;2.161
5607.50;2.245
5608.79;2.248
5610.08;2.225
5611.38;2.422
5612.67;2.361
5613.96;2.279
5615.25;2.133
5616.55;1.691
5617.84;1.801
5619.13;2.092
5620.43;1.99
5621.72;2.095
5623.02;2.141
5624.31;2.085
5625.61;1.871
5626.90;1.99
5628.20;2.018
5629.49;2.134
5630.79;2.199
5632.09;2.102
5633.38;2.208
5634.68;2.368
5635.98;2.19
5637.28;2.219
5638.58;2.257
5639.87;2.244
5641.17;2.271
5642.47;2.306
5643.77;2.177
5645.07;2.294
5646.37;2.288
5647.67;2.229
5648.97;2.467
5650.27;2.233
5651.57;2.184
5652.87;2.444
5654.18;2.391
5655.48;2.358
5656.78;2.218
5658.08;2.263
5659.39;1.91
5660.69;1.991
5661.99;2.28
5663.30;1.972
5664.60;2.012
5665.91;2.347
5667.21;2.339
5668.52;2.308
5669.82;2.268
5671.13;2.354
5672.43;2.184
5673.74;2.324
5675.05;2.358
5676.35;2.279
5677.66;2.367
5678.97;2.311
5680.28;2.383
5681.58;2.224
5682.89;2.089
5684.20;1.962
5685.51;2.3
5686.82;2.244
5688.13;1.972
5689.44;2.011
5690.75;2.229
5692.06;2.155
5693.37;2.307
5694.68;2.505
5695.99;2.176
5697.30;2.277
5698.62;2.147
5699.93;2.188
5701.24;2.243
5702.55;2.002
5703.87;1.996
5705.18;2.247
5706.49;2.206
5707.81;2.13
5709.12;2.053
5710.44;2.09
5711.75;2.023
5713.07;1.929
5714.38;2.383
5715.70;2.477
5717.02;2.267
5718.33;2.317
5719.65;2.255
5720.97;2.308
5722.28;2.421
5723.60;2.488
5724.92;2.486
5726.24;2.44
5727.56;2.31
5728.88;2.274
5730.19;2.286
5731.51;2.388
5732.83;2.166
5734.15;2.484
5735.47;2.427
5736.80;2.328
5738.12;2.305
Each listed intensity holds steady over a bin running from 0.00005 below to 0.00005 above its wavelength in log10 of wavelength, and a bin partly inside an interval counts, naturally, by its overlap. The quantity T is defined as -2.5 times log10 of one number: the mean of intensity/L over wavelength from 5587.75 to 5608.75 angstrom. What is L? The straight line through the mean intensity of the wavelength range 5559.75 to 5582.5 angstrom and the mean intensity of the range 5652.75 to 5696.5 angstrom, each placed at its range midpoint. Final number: 0.12 mag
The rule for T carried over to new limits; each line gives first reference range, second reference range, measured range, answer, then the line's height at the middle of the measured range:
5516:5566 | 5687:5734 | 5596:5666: 0.025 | 2.19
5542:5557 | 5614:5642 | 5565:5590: 0.094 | 2.19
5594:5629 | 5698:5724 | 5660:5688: -0.043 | 2.14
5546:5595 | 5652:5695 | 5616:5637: 0.048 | 2.16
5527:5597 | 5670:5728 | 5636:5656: -0.057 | 2.17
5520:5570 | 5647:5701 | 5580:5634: 0.086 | 2.18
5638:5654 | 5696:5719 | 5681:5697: 0.012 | 2.21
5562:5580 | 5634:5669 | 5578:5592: 0.063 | 2.09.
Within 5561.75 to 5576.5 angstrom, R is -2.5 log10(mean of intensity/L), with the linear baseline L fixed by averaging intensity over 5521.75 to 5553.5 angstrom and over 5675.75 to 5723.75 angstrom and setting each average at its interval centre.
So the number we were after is 0.07 mag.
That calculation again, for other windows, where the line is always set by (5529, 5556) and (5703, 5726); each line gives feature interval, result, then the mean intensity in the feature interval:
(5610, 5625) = 0.043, 2.1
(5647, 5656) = -0.058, 2.33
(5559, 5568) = 0.031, 2.1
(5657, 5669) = 0.028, 2.16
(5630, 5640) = -0.011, 2.22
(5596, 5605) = 0.148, 1.9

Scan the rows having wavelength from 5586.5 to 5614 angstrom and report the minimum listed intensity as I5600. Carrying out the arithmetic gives 1.464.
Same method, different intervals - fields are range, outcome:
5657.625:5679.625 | 1.91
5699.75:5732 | 1.929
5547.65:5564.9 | 2.042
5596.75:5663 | 1.691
